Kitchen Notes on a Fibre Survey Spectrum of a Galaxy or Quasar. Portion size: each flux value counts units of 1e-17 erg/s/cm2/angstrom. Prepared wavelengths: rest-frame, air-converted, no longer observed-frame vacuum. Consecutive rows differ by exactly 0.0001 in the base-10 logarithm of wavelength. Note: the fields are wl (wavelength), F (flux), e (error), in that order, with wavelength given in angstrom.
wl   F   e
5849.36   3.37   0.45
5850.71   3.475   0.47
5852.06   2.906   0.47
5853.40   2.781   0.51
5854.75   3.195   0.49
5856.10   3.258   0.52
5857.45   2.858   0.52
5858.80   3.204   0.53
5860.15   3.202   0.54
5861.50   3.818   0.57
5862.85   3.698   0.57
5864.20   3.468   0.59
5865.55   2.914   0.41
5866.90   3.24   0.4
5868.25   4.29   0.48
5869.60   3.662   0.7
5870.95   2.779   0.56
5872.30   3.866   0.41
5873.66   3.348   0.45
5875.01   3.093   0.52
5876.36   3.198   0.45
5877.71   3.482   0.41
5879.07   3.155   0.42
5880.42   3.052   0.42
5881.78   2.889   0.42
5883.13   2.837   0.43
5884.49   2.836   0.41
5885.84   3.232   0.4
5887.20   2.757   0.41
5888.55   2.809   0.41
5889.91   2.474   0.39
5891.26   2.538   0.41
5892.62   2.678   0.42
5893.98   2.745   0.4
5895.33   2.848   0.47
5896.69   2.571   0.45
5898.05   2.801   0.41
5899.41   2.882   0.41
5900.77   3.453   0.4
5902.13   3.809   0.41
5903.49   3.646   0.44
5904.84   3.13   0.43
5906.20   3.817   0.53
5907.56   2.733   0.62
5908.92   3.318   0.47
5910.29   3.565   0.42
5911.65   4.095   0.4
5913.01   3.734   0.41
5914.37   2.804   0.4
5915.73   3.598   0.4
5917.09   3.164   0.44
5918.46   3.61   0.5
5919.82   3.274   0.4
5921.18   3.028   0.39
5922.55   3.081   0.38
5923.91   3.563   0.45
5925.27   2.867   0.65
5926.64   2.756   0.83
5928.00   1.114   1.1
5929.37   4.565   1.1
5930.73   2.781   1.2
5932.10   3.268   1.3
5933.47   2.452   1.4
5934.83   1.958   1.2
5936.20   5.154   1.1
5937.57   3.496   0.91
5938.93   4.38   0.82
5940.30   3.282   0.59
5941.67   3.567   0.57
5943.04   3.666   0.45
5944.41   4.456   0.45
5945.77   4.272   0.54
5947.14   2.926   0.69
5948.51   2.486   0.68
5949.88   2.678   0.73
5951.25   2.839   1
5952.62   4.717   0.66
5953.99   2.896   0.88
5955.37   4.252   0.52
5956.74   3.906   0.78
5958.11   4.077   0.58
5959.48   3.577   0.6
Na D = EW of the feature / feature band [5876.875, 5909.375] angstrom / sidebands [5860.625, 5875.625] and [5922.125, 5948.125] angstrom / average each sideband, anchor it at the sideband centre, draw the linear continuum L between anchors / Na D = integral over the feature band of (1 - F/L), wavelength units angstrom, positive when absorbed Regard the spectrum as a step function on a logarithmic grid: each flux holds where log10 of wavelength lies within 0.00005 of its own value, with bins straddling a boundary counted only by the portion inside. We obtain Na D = 3.8 angstrom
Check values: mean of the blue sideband 3.47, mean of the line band 3.02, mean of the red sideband 3.34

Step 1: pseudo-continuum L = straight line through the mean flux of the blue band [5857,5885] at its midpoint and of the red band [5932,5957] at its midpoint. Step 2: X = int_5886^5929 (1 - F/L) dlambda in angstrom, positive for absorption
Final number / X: 3.9 angstrom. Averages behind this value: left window 3.29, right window 3.51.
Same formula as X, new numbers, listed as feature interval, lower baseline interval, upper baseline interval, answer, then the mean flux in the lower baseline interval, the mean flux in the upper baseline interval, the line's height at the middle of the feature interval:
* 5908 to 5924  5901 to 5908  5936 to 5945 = 1.0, 3.46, 3.93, 3.61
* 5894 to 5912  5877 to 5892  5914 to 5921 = -0.7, 2.91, 3.29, 3.13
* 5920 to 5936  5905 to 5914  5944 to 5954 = 2.4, 3.49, 3.42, 3.46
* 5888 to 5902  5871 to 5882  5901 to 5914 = 2.4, 3.25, 3.52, 3.41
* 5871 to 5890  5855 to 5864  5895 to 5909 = 1.1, 3.34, 3.19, 3.26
